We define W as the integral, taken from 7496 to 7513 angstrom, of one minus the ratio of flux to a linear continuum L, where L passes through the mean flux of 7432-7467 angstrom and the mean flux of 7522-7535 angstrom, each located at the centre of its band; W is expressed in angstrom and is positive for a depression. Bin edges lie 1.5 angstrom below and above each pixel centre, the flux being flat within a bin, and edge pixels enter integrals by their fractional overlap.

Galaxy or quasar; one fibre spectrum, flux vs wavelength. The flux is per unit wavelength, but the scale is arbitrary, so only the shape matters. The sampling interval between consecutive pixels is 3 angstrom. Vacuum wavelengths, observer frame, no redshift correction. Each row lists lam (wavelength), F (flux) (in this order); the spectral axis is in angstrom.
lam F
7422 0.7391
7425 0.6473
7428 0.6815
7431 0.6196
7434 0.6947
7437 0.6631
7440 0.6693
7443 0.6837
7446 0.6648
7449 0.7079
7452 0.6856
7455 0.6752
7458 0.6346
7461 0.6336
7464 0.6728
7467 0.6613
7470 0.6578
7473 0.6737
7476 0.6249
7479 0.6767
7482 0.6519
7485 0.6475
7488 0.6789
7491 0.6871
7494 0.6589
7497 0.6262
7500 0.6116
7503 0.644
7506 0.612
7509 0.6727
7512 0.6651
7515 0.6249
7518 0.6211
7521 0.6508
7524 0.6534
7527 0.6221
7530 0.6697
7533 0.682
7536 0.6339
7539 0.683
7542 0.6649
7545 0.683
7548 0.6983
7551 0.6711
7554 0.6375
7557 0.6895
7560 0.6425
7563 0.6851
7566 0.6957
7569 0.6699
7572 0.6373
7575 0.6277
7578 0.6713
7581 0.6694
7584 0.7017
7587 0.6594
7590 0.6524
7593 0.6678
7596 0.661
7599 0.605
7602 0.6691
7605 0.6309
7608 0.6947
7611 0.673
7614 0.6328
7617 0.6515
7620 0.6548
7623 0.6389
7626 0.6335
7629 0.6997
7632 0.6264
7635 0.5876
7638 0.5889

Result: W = 0.6 angstrom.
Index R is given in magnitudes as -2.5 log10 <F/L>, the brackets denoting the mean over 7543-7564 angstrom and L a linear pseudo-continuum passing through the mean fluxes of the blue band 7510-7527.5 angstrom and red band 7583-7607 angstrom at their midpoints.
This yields -0.039 mag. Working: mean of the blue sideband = 0.642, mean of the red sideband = 0.656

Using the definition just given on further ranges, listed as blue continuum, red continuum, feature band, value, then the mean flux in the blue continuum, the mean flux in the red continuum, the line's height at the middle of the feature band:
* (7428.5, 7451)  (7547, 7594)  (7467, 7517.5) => 0.03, 0.673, 0.667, 0.67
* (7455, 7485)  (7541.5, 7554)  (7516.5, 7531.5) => 0.04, 0.655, 0.675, 0.669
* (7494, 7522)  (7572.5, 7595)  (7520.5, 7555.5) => -0.03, 0.637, 0.663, 0.648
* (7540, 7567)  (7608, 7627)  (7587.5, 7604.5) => 0.01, 0.674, 0.652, 0.659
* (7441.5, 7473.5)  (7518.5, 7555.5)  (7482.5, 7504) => 0.02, 0.668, 0.661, 0.665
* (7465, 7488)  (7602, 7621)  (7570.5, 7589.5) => -0.01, 0.658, 0.657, 0.658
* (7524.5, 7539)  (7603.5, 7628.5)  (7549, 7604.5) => -0.01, 0.655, 0.653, 0.654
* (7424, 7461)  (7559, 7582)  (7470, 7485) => 0.02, 0.668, 0.663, 0.666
